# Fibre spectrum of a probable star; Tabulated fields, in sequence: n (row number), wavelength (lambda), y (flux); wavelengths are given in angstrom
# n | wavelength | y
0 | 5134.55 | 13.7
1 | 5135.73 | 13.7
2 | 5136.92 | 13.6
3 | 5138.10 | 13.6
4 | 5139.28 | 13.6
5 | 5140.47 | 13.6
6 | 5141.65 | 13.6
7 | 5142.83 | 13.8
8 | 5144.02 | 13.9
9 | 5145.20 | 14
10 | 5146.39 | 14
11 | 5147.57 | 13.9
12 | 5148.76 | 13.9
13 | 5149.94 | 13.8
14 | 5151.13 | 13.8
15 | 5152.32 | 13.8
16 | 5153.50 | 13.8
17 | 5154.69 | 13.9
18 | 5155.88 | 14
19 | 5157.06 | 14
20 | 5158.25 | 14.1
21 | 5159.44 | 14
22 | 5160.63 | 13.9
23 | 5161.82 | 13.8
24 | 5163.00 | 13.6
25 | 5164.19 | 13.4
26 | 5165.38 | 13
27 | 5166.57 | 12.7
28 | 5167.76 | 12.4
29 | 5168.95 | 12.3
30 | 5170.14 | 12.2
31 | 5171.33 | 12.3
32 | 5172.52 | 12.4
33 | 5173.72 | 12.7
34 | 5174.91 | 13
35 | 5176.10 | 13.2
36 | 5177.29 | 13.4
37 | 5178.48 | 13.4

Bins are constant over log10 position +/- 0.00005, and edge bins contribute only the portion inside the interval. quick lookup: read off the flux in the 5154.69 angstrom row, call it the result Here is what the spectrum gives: 13.9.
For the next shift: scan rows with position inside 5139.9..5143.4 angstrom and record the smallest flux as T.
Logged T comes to 13.6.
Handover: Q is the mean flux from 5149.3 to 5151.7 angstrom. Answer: 13.8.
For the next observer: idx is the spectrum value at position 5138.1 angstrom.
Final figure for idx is 13.6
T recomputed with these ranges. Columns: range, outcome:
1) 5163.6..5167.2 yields 12.7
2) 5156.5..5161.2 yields 13.9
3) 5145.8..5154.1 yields 13.8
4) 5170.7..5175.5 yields 12.3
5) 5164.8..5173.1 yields 12.2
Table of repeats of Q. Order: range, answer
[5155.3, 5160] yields 14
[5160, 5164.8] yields 13.7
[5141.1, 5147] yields 13.9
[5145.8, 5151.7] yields 13.9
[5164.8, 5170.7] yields 12.5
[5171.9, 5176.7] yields 12.8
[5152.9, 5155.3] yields 13.9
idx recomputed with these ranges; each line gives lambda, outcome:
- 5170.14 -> 12.2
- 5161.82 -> 13.8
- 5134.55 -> 13.7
